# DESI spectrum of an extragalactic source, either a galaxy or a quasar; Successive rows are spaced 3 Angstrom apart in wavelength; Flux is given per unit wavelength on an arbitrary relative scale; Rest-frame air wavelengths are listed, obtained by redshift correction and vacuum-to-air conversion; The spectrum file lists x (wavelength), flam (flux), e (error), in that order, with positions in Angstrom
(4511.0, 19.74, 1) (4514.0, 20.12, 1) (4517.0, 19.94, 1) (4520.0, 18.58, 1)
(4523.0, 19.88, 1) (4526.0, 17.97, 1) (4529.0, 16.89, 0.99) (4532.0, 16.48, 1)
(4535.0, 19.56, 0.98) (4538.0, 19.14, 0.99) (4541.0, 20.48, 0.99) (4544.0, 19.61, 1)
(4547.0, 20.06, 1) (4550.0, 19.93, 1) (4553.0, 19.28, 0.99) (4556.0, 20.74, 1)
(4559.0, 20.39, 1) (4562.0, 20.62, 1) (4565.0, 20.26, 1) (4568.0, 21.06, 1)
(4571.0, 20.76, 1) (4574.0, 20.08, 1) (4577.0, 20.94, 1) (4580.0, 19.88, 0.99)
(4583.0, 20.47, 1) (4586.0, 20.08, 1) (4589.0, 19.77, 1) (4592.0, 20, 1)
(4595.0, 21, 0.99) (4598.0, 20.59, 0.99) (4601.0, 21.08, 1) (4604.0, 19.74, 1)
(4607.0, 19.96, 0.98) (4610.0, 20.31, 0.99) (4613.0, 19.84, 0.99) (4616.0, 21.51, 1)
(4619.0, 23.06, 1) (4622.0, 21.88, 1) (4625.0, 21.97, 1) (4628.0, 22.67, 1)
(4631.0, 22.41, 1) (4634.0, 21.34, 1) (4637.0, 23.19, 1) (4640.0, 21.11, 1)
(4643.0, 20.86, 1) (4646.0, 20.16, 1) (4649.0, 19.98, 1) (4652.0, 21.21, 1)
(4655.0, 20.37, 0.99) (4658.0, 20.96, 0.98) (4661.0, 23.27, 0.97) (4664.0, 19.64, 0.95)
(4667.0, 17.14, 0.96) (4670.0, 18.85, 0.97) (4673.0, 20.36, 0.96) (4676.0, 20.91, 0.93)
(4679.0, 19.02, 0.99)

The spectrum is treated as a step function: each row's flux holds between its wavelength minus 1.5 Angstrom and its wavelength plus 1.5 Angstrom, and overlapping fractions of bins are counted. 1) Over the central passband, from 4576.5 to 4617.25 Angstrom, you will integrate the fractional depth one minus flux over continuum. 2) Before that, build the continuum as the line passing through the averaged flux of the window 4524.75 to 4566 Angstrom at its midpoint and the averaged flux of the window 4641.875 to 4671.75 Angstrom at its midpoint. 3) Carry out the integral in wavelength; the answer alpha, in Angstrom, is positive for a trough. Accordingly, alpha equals -1.17 Angstrom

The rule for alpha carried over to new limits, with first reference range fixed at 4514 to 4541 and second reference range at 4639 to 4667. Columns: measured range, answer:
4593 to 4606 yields -0.47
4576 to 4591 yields -0.46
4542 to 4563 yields -1.05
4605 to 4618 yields -0.30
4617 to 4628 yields -1.17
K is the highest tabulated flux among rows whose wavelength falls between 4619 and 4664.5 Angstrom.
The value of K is 23.27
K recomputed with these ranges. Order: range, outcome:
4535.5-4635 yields 23.06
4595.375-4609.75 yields 21.08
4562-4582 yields 21.06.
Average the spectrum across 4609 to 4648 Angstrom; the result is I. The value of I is 21.6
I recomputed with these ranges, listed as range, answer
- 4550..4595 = 20.3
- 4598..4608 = 20.3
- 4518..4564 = 19.3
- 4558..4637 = 20.9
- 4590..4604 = 20.5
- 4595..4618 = 20.5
